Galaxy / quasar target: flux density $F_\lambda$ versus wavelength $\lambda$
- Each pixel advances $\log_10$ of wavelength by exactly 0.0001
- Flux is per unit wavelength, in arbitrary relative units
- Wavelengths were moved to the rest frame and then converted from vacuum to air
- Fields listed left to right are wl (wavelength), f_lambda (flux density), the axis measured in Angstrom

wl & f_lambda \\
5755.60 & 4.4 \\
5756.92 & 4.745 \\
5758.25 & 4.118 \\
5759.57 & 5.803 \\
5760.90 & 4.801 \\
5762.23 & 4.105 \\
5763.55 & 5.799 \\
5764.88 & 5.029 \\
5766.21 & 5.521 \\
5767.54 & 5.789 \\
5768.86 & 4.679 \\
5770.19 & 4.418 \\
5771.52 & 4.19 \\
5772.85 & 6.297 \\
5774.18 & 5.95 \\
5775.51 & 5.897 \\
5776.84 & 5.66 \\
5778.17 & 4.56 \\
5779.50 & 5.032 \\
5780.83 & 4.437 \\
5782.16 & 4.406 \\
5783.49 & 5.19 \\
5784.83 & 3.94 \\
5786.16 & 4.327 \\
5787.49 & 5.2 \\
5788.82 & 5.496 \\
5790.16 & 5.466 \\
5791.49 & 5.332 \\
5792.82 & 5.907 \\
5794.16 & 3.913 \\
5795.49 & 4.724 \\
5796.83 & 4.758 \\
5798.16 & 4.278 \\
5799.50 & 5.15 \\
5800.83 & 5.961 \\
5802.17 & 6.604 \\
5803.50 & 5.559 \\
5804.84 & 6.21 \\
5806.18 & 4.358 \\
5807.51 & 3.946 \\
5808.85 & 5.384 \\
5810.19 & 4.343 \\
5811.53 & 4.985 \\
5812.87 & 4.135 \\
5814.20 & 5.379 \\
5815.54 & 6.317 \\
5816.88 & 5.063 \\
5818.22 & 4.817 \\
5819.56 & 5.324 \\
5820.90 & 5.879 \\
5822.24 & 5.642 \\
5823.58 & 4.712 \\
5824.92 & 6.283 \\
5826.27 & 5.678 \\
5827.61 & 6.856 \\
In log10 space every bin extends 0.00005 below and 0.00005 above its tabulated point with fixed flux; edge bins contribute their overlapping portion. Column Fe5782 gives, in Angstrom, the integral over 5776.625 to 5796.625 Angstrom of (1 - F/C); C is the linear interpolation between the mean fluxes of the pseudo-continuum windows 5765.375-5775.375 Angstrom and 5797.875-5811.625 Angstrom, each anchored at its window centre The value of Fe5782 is 1.37 Angstrom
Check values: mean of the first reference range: 5.29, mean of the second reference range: 5.19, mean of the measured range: 4.88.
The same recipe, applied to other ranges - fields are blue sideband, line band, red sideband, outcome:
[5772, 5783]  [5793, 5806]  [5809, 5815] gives -0.7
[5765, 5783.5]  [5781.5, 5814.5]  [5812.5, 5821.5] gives 1.5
